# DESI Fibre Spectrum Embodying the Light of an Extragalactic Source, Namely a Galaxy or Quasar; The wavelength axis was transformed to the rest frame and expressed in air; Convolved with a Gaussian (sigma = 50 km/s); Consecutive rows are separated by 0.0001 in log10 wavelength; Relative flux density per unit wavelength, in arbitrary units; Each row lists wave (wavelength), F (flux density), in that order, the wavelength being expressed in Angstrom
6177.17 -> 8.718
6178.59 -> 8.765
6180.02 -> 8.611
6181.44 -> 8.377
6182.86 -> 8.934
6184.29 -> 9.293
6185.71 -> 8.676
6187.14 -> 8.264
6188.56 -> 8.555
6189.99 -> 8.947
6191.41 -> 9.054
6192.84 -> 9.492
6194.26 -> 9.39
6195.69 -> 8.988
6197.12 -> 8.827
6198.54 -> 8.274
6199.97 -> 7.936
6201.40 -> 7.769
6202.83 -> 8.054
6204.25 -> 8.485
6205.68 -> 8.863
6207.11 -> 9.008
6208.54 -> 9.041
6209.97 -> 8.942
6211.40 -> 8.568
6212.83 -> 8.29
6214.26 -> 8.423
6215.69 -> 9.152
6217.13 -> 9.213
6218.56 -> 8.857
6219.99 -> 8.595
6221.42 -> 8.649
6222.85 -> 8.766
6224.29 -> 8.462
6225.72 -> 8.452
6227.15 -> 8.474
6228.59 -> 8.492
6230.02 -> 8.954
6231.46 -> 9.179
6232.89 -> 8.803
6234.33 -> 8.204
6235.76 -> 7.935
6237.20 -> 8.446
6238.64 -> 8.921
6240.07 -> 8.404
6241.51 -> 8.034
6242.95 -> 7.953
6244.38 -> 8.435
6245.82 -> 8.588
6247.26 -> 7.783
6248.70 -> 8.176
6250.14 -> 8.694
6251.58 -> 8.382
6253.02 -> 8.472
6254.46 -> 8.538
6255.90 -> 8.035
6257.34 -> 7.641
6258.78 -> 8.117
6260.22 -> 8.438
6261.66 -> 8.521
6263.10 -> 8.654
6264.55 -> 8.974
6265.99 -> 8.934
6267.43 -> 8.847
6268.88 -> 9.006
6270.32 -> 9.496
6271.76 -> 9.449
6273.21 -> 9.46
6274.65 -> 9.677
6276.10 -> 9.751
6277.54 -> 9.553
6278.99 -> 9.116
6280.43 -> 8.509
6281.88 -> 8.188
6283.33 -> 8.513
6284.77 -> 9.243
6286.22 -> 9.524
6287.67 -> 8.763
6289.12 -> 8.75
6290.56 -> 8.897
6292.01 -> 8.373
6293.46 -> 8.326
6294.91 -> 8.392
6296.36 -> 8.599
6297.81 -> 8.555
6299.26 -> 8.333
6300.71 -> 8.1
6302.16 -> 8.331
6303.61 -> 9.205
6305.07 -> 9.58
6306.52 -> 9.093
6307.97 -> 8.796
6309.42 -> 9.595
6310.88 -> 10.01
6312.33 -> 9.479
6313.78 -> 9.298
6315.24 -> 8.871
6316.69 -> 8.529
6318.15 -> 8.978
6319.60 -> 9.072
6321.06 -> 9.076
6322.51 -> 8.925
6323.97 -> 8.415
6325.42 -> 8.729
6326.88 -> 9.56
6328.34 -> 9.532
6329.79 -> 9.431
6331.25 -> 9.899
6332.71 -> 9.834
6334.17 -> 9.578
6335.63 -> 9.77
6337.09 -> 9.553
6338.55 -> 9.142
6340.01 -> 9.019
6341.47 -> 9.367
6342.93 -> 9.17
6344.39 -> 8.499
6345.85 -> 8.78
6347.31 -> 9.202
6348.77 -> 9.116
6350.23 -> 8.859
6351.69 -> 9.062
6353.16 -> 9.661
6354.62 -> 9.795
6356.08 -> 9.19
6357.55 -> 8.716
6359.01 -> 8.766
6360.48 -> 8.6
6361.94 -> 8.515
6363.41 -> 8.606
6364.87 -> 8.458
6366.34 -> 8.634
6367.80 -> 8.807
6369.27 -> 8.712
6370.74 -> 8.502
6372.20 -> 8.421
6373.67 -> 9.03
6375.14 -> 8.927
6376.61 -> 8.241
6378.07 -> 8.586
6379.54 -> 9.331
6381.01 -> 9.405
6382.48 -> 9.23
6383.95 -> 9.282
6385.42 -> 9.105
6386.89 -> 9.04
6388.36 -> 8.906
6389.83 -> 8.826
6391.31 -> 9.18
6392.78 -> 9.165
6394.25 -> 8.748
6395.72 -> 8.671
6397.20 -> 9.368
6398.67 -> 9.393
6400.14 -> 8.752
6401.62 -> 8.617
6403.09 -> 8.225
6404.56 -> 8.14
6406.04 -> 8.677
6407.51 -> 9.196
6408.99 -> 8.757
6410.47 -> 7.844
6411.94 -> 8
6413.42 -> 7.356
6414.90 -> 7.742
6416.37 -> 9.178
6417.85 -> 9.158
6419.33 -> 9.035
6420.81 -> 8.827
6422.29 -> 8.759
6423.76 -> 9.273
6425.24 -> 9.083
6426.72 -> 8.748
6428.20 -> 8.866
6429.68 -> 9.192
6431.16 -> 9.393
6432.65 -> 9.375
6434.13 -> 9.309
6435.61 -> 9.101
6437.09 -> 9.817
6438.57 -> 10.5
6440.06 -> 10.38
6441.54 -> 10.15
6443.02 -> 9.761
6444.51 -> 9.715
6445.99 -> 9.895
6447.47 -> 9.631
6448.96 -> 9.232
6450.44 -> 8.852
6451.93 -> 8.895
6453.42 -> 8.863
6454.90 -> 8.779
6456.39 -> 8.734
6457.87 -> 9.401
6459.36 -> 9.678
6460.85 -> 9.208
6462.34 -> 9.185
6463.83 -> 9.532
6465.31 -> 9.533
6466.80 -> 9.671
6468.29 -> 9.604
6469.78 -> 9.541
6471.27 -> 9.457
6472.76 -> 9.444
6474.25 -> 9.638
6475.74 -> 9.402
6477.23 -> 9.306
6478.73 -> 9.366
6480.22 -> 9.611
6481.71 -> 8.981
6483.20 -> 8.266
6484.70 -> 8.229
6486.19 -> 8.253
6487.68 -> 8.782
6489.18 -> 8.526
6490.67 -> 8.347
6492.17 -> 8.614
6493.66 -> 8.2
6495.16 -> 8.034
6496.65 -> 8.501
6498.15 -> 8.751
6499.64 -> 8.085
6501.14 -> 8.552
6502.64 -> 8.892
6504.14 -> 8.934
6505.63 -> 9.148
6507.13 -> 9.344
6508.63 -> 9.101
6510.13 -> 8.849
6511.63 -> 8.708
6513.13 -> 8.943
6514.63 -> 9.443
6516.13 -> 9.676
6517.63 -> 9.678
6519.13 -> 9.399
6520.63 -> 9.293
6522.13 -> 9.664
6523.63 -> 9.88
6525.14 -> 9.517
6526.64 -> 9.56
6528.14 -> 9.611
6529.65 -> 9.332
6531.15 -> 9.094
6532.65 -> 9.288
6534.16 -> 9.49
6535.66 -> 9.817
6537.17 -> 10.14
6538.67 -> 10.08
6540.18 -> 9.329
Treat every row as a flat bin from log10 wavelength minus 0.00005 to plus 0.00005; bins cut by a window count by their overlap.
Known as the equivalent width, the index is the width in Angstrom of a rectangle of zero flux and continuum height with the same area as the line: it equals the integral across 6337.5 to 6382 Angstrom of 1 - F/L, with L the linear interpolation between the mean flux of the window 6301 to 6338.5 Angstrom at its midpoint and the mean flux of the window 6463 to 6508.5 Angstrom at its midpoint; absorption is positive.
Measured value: 1.2 Angstrom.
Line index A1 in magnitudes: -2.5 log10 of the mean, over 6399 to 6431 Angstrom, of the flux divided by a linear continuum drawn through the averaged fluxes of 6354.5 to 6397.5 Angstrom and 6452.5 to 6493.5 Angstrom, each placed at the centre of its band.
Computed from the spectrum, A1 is 0.037 mag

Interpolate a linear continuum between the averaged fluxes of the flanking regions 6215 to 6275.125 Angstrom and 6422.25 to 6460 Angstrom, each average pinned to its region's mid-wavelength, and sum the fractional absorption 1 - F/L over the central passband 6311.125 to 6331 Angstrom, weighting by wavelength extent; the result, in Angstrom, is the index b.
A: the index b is -0.4 Angstrom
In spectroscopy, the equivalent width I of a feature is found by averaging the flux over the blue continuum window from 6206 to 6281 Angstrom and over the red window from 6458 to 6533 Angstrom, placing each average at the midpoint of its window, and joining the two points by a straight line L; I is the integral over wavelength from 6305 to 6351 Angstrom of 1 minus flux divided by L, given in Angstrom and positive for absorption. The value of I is -2.0 Angstrom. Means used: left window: 8.68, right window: 9.11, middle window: 9.21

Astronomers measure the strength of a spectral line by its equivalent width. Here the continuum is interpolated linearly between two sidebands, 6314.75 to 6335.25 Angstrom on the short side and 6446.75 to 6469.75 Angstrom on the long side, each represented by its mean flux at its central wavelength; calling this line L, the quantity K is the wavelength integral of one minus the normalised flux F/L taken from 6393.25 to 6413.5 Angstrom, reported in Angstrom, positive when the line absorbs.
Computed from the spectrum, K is 1.4 Angstrom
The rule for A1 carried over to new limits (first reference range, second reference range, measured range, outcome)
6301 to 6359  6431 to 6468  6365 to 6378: 0.08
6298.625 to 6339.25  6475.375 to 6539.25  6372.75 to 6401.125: 0.02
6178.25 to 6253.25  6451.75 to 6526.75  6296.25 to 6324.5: -0.02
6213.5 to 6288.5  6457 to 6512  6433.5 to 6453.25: -0.08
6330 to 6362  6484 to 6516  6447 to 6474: -0.06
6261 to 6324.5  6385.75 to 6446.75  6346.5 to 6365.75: 0.00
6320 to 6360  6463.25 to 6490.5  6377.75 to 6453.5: 0.01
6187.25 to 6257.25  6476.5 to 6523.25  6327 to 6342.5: -0.10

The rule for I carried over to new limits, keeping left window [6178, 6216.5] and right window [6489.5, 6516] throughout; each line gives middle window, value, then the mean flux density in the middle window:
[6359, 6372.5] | 0.20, 8.6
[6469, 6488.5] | -0.78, 9.09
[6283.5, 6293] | -0.18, 8.89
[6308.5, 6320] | -0.67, 9.23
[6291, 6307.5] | 0.16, 8.63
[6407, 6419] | 0.45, 8.41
